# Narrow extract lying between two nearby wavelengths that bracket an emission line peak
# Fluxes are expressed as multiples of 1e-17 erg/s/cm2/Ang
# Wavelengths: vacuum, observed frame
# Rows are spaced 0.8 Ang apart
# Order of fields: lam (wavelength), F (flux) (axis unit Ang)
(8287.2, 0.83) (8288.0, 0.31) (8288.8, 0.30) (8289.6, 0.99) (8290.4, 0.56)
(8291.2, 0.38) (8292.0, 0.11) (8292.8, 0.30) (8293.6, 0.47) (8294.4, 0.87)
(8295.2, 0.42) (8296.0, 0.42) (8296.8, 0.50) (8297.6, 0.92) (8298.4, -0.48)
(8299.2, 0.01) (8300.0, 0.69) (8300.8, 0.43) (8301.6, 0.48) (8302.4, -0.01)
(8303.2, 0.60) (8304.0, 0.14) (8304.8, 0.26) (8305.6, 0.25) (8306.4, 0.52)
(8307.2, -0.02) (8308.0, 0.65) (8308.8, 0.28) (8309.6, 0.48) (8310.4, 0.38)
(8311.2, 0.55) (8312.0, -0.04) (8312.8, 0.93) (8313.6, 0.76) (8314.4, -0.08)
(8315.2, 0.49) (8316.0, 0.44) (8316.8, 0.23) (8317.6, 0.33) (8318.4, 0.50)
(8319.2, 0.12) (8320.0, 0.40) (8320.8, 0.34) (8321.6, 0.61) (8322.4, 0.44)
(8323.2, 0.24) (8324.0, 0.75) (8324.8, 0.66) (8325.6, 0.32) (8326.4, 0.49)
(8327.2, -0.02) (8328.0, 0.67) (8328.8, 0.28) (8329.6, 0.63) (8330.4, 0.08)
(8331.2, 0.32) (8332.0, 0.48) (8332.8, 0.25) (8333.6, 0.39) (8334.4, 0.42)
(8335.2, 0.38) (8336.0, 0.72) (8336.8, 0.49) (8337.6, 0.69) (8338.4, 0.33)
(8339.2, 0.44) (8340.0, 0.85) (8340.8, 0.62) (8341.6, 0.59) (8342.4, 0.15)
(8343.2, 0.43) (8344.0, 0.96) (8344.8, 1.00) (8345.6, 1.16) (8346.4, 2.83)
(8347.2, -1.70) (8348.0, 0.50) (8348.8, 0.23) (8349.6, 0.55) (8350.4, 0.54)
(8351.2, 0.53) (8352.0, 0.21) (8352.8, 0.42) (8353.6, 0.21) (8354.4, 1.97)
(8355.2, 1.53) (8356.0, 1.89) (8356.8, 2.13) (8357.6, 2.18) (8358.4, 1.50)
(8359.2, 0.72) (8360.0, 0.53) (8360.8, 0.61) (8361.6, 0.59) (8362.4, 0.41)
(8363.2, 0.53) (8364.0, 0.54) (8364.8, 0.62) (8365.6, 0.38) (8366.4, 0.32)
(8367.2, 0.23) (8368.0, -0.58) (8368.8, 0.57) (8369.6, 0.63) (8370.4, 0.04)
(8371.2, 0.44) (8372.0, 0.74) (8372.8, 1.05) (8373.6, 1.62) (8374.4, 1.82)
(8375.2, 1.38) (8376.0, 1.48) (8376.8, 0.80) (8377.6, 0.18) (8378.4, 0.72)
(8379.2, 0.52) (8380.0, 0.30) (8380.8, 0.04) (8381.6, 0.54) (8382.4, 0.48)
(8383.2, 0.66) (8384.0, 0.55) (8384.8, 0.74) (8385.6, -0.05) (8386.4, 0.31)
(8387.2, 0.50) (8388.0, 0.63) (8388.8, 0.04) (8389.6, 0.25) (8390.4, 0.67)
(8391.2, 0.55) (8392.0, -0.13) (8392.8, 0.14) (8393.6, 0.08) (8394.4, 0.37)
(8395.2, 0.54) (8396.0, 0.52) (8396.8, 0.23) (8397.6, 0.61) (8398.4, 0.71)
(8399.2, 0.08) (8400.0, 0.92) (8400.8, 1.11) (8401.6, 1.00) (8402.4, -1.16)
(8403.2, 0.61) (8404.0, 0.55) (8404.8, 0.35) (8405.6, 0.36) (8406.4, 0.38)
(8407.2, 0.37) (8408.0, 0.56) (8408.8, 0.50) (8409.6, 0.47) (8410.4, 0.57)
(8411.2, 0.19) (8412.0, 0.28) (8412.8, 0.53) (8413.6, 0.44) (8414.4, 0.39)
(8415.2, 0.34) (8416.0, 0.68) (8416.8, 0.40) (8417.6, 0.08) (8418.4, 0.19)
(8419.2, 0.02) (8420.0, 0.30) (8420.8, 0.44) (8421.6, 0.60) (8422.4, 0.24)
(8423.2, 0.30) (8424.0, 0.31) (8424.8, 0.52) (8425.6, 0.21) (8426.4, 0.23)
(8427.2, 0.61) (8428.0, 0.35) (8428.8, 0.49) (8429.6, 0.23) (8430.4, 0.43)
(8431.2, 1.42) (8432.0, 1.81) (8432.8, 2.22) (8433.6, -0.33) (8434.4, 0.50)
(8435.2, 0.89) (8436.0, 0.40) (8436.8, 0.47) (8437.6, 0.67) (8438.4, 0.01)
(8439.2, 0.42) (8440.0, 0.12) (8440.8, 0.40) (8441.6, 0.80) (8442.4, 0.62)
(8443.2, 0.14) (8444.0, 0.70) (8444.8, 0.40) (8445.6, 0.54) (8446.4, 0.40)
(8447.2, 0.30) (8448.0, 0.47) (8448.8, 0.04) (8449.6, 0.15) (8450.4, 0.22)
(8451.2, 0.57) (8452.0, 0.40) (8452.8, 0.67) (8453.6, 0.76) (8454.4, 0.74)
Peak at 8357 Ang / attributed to [S II]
